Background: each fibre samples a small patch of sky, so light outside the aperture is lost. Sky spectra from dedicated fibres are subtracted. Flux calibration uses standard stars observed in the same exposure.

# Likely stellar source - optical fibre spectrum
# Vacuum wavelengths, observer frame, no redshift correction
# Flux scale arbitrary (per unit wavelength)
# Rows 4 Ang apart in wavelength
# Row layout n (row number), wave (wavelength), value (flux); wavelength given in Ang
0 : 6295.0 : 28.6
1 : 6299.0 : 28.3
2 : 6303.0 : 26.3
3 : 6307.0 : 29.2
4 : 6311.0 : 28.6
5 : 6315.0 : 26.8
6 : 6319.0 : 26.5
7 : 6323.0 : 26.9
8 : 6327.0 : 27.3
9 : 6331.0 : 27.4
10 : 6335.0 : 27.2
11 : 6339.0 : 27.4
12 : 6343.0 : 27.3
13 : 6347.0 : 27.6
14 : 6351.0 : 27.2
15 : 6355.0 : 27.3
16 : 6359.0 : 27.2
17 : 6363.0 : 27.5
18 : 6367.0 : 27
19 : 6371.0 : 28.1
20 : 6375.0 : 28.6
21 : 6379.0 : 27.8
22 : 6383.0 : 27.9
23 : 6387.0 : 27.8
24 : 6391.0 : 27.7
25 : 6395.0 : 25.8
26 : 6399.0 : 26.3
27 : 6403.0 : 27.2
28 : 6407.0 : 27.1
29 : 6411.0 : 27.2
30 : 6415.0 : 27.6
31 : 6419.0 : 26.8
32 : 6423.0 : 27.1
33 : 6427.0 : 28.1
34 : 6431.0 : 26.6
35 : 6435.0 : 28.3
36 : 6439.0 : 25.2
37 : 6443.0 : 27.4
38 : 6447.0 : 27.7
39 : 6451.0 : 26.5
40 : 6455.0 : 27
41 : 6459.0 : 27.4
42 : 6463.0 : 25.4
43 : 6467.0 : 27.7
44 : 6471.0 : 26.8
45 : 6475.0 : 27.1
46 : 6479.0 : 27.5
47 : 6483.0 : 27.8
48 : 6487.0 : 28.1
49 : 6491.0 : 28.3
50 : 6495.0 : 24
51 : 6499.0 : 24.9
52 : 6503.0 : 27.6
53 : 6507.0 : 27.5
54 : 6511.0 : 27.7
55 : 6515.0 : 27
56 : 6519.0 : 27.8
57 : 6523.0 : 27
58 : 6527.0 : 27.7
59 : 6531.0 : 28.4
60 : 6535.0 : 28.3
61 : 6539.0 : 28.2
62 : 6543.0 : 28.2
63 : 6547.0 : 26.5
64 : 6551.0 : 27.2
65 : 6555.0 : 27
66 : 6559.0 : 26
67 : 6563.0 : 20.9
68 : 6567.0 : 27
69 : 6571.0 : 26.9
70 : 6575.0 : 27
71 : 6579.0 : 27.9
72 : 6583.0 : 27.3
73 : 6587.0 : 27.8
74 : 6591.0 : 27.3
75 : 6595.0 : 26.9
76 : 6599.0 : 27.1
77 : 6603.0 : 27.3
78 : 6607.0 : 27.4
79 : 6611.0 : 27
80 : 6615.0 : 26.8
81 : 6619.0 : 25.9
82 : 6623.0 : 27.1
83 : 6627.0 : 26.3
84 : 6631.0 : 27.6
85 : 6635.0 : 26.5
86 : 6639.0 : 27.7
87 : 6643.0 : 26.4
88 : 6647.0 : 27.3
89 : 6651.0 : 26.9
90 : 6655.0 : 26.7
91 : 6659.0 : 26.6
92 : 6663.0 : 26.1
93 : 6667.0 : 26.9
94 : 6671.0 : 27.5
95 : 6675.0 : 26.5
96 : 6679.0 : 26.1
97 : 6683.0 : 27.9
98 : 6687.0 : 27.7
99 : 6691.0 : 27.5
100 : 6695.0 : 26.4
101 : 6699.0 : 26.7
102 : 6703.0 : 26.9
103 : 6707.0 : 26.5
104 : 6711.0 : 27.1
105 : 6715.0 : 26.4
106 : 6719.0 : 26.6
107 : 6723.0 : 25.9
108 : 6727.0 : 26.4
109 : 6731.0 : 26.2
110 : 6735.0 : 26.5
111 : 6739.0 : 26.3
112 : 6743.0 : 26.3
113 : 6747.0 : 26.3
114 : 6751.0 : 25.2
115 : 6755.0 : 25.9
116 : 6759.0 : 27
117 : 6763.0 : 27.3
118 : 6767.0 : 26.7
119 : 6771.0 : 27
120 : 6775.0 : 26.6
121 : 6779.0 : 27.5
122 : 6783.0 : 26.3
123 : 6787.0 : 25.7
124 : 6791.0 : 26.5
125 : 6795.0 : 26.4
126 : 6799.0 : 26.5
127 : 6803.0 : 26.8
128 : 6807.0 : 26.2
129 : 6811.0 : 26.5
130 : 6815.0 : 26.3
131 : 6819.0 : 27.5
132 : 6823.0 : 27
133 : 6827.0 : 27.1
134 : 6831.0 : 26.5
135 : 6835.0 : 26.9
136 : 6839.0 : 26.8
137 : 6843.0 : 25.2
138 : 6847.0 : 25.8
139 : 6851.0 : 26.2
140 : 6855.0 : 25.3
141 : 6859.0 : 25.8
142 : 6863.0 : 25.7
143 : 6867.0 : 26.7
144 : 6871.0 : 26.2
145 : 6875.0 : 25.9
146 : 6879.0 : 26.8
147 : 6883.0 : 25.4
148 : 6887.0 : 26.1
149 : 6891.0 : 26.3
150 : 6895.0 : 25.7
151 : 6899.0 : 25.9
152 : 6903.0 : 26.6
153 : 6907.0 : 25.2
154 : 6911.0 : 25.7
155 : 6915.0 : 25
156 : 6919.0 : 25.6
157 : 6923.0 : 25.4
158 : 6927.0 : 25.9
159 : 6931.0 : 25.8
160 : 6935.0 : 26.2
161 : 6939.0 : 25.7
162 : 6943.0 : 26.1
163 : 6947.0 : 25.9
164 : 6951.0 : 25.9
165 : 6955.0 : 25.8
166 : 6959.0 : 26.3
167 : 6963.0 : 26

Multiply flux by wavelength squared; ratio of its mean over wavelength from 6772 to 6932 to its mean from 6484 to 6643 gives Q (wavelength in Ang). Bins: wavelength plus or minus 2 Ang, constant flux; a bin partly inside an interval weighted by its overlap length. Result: 1.06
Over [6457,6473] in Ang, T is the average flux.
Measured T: 26.8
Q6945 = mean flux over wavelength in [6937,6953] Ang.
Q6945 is 25.9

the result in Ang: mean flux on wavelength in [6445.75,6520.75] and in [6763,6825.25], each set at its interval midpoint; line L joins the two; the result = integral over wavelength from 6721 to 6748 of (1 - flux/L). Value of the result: 0.5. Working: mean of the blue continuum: 27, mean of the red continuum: 26.7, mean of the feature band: 26.3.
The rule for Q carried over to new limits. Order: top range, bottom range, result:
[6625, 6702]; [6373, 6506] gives 1.06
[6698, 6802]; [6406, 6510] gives 1.07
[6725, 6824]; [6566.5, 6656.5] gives 1.03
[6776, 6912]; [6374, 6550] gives 1.08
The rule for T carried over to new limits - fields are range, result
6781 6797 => 26.2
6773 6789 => 26.5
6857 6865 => 25.8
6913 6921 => 25.3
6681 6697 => 27.4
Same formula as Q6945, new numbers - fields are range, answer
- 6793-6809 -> 26.5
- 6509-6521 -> 27.5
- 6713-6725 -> 26.3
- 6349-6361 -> 27.2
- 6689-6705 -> 26.9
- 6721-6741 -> 26.3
